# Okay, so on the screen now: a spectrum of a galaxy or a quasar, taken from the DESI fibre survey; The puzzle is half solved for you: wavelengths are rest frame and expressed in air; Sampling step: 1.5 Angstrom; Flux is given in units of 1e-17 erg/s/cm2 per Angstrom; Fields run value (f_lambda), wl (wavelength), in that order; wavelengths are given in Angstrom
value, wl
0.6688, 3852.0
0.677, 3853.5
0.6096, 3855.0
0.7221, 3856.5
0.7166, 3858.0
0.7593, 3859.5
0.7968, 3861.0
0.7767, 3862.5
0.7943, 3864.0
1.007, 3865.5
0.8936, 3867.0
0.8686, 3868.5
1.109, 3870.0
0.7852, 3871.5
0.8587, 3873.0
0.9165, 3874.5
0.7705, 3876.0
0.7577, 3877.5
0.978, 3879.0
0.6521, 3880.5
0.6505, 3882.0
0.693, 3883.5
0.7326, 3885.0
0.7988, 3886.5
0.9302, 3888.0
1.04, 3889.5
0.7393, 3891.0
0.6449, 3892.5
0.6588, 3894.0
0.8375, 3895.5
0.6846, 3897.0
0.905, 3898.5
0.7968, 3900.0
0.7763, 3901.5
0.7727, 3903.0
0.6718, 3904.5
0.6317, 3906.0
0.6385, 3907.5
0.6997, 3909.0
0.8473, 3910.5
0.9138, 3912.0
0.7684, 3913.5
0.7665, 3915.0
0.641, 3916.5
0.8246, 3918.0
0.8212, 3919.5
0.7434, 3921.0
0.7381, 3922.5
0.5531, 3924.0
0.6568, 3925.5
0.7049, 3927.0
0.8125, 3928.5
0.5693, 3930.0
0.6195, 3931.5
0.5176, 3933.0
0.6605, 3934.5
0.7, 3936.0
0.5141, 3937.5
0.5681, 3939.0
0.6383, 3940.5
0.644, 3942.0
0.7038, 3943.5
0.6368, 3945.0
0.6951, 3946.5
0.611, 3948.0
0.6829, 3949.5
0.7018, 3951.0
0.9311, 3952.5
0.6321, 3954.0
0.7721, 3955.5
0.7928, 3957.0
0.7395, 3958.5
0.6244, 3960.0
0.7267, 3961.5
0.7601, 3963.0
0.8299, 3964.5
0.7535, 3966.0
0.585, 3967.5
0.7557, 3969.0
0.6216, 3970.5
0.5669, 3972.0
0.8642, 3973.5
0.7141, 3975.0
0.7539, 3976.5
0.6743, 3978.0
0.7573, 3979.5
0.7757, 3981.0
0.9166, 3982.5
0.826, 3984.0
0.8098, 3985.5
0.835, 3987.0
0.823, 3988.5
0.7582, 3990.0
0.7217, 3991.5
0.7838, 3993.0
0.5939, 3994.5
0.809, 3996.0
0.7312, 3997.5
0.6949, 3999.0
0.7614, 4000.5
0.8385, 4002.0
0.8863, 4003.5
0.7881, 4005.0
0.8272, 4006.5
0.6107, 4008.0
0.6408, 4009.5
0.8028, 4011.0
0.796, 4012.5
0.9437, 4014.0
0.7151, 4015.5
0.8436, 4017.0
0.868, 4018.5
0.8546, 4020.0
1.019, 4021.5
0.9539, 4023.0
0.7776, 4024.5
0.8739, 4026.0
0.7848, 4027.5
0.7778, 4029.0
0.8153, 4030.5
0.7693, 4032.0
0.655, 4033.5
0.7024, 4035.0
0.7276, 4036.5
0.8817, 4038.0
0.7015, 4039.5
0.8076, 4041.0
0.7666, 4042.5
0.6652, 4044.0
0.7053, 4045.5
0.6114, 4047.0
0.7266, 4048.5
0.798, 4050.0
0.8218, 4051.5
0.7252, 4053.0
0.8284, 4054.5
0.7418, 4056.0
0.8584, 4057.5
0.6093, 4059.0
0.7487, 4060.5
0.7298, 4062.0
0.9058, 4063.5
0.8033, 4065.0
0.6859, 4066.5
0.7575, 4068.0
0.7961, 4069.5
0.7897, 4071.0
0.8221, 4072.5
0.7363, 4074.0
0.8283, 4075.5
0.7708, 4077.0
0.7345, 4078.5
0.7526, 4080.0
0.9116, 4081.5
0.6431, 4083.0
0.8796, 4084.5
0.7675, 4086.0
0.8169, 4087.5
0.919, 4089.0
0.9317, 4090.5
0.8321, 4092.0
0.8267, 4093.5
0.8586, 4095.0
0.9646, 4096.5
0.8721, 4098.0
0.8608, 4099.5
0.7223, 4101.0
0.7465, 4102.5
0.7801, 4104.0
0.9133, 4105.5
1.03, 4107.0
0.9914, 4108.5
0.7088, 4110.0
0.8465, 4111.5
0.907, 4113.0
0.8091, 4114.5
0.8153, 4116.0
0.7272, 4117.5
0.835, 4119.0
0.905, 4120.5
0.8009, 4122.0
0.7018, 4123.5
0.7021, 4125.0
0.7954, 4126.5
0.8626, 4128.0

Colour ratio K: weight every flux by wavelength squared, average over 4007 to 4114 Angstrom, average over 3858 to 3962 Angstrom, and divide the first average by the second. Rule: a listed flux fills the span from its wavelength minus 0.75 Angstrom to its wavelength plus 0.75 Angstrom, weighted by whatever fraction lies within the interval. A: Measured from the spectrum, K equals 1.16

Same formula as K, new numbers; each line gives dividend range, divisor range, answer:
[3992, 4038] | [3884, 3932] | 1.11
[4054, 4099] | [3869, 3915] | 1.12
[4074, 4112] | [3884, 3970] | 1.26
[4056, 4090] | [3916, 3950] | 1.27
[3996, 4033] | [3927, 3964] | 1.23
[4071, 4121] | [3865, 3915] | 1.15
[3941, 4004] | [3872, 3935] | 1.02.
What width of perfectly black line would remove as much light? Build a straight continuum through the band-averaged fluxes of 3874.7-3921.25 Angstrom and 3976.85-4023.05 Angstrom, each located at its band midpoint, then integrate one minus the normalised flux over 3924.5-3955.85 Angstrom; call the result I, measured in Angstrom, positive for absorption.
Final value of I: 4.7 Angstrom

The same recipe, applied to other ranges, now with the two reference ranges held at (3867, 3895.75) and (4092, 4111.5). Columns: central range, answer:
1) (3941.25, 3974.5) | 4.7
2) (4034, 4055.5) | 2.5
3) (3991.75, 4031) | 1.8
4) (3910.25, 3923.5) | 0.7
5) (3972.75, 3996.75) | 1.6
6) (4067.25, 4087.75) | 1.6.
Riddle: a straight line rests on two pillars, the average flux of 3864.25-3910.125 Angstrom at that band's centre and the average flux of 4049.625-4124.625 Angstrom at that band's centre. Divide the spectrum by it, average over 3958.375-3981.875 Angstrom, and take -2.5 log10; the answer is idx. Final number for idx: 0.12 mag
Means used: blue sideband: 0.797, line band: 0.719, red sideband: 0.811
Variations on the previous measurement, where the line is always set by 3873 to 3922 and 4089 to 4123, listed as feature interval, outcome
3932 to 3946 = 0.258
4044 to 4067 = 0.110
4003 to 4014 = 0.055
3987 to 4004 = 0.061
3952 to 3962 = 0.076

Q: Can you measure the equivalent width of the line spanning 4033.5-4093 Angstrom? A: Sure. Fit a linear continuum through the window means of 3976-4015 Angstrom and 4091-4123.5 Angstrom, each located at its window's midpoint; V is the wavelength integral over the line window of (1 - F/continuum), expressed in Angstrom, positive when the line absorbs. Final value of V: 3.1 Angstrom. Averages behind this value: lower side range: 0.775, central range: 0.774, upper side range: 0.843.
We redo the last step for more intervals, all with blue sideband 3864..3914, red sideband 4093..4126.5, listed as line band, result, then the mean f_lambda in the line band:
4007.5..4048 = 1.9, 0.781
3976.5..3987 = 0.3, 0.793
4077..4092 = 0.2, 0.816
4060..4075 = 0.9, 0.779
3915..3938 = 3.7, 0.677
